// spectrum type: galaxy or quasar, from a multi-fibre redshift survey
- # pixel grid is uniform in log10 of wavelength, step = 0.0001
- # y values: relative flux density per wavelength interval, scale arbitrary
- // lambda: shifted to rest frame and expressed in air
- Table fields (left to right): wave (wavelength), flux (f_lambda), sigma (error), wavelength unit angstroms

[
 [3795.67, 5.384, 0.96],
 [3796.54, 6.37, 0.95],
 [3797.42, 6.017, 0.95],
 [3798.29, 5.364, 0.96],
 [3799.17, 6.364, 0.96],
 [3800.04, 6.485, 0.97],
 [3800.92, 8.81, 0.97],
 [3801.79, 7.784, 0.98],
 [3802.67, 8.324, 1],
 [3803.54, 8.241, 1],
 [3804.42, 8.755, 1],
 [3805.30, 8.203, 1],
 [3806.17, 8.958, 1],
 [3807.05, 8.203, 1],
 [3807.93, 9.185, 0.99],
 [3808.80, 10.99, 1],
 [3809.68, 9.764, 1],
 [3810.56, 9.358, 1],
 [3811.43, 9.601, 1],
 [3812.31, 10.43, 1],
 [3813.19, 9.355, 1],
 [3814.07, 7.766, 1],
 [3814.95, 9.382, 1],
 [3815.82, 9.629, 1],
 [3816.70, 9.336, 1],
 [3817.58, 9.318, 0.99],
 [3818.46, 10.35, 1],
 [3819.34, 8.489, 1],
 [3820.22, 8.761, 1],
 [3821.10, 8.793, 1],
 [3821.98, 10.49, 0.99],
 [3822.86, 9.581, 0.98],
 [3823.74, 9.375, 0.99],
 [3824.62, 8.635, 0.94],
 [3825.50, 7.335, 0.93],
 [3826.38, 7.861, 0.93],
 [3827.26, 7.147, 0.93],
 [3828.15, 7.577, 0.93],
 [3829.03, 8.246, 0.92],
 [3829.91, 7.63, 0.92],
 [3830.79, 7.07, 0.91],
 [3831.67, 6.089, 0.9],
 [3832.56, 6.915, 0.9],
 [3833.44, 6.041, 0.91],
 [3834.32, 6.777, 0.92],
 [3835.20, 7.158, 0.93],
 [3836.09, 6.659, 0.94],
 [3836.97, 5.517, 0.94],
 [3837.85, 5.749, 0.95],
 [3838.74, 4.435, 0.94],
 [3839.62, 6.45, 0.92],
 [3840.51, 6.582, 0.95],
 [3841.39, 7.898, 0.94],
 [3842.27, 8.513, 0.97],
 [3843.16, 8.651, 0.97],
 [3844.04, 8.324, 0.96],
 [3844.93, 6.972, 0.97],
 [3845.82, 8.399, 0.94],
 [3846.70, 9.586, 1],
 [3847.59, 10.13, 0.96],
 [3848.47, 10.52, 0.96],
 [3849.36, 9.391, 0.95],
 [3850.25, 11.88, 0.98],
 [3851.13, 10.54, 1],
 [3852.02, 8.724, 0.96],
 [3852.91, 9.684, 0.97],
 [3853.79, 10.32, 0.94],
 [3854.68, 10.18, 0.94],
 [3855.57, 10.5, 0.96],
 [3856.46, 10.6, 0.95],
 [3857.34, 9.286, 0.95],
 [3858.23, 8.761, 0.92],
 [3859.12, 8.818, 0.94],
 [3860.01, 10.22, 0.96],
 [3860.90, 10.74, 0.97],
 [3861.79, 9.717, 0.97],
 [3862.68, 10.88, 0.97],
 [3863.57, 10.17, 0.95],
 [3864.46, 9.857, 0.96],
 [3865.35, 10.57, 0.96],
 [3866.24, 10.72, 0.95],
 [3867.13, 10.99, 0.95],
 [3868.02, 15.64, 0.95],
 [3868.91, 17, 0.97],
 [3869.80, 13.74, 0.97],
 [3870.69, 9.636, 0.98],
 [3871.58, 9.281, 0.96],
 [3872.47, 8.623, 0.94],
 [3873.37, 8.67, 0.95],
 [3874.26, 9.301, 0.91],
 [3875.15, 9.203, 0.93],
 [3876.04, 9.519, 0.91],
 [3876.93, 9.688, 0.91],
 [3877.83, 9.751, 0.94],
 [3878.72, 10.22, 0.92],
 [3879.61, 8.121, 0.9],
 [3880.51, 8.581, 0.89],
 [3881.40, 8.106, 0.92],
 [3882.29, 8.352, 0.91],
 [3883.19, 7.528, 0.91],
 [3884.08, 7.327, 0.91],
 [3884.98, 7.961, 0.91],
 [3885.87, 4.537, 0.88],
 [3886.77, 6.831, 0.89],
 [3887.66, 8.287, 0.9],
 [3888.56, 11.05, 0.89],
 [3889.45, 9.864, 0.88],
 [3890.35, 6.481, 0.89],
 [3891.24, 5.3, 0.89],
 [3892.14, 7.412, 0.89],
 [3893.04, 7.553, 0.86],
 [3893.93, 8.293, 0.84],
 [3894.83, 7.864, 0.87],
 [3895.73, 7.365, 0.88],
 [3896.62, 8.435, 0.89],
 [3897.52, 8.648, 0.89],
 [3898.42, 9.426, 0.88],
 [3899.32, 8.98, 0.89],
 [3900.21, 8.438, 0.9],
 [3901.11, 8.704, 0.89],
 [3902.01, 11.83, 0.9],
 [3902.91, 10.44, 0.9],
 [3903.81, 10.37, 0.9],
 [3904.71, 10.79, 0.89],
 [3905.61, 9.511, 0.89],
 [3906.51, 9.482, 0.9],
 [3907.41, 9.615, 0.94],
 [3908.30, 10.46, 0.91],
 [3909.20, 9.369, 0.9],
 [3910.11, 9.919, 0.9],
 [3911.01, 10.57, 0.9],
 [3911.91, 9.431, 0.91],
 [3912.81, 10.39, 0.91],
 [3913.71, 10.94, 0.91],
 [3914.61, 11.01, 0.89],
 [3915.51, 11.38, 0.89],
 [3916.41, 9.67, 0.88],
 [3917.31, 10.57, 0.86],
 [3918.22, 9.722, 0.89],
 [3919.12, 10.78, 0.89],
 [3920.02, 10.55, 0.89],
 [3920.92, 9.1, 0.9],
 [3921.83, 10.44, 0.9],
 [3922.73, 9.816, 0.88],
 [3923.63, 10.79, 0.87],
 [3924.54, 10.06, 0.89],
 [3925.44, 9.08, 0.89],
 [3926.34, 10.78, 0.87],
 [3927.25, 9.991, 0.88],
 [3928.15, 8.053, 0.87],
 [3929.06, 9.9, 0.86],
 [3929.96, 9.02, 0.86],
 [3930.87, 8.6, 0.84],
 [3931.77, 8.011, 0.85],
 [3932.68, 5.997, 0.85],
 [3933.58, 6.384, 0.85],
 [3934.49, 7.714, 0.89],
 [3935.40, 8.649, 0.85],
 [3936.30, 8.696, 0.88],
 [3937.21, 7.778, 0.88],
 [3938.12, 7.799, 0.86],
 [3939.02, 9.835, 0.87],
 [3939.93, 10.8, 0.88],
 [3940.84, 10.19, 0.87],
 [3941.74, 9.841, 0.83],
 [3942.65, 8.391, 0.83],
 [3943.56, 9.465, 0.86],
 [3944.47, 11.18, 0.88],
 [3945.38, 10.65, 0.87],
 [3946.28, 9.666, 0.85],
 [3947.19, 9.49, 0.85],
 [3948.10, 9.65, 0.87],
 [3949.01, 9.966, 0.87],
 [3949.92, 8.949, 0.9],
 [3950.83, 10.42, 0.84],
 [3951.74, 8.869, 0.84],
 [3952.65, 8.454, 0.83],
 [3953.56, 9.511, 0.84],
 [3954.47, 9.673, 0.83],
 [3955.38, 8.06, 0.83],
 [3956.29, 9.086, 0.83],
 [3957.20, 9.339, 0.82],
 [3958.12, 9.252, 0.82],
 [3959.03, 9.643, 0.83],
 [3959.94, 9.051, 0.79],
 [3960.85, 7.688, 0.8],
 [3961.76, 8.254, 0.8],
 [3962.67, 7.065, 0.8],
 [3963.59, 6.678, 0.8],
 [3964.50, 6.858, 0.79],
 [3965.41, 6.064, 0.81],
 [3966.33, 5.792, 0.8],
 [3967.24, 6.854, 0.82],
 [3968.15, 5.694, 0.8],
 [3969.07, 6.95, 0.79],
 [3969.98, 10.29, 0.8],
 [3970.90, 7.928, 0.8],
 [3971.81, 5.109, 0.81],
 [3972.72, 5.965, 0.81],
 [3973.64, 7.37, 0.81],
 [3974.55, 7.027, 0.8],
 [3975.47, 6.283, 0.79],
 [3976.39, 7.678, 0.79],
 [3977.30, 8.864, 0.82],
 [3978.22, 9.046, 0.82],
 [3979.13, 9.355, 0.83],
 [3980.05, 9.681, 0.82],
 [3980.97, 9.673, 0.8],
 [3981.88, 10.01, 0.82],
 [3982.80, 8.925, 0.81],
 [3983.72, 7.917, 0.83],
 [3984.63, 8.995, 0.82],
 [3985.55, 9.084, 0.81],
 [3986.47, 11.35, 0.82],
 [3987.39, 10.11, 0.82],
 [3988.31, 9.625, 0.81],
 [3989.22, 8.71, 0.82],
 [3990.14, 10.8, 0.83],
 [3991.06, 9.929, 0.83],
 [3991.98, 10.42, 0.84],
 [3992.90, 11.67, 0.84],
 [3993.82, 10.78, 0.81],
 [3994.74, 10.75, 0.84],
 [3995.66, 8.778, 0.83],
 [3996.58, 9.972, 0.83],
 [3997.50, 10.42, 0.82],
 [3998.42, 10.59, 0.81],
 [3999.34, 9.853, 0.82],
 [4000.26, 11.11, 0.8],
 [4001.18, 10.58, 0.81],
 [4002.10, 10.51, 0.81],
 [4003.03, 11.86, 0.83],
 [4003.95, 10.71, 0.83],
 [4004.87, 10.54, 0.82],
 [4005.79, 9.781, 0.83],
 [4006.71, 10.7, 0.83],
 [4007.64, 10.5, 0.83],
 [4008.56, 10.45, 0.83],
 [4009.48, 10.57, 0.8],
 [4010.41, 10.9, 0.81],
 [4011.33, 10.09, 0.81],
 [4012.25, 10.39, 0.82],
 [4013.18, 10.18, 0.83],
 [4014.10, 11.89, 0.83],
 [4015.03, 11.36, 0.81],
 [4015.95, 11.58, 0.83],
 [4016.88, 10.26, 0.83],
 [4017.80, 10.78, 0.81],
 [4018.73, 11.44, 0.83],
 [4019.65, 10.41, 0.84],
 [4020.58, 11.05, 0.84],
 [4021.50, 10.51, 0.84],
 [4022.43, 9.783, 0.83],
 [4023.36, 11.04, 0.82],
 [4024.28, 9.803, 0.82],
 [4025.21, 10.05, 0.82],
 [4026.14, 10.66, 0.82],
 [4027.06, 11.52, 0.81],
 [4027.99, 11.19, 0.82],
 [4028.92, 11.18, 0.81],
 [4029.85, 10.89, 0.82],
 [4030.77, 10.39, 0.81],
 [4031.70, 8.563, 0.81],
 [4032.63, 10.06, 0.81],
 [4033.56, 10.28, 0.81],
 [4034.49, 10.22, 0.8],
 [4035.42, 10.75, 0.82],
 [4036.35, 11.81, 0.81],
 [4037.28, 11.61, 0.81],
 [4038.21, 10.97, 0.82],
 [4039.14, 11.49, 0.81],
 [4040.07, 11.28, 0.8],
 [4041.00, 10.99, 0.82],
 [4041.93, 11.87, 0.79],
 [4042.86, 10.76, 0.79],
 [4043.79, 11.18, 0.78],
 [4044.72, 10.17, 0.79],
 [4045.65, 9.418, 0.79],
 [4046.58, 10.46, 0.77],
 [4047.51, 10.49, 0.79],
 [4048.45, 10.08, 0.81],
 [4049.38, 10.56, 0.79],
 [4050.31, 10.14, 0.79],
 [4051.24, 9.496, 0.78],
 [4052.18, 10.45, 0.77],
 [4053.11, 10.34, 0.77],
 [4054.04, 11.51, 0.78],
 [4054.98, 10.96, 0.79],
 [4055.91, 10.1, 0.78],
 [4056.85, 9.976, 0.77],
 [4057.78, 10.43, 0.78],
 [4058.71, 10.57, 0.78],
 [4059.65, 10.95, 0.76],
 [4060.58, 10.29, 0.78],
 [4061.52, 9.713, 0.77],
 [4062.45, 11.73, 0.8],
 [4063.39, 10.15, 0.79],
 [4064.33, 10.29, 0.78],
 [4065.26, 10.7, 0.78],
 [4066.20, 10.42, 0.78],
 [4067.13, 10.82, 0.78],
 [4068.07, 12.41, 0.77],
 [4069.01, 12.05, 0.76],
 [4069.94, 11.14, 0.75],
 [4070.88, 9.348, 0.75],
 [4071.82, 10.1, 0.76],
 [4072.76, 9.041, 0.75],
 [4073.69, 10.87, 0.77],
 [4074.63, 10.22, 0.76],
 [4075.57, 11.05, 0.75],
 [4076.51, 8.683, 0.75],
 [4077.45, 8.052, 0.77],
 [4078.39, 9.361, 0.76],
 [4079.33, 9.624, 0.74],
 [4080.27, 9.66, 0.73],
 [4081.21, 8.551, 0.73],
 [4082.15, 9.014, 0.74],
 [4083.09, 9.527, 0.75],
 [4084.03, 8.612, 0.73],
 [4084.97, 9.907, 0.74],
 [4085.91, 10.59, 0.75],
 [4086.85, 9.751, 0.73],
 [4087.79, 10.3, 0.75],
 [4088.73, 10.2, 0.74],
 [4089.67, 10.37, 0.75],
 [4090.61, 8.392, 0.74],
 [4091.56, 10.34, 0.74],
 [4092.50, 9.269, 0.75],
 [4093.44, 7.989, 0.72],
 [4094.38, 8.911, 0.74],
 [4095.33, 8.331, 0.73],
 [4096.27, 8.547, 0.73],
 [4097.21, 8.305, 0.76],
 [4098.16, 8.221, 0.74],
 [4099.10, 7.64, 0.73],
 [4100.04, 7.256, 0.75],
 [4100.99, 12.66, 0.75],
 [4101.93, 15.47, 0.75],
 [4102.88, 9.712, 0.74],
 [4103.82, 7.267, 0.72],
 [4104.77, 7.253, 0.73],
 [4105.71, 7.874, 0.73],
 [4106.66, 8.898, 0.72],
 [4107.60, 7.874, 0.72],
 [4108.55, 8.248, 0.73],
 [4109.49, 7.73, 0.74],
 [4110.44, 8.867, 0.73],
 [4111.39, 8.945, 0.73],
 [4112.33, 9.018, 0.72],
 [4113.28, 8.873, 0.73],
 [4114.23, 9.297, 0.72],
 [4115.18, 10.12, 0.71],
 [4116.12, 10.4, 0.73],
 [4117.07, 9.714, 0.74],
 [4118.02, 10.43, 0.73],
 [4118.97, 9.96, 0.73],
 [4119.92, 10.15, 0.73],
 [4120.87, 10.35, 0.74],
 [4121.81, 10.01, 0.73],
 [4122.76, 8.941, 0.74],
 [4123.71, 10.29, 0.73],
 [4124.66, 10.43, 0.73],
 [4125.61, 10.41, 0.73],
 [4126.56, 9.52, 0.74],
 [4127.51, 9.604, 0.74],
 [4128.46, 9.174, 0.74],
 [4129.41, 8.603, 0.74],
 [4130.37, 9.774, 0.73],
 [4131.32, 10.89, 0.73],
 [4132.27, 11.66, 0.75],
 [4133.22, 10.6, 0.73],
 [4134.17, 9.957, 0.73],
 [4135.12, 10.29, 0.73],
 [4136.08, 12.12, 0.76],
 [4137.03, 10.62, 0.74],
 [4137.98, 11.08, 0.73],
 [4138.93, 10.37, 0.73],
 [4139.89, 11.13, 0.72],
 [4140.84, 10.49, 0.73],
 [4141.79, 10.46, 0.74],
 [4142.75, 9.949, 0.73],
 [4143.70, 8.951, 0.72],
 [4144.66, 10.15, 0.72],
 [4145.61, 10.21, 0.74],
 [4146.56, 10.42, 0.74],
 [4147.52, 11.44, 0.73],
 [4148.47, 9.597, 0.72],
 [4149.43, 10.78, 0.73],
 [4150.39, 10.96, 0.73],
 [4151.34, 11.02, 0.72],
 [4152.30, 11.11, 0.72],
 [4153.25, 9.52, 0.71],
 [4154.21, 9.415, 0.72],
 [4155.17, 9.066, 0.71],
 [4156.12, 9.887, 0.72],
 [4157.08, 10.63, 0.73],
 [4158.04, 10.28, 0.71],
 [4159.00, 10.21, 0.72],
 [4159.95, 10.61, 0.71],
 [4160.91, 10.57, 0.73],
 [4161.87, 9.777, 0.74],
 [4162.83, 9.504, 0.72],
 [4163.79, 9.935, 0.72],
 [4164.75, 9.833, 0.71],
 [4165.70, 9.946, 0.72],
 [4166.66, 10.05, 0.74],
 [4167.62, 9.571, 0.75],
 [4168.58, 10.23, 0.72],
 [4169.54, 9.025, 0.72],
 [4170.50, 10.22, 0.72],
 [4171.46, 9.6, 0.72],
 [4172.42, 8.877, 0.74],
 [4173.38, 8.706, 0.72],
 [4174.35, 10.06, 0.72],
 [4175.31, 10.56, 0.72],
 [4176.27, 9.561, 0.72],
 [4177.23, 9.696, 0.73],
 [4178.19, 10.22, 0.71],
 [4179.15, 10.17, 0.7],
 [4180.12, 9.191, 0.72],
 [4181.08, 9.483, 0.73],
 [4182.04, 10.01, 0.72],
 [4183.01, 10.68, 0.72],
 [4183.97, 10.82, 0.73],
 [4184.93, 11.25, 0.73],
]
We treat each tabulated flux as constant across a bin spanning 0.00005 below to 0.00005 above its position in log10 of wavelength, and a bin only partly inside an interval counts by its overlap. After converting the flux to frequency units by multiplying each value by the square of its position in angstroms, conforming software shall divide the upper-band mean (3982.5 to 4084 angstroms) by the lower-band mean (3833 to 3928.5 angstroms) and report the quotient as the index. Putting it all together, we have 1.2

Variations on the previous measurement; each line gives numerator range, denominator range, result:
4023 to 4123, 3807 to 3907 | 1.24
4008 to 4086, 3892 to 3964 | 1.19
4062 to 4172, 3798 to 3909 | 1.27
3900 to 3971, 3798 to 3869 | 1.09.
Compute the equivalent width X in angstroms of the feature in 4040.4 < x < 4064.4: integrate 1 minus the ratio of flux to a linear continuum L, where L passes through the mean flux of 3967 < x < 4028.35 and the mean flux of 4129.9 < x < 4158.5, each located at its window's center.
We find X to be -1.2 angstroms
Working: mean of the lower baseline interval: 9.78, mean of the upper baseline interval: 10.4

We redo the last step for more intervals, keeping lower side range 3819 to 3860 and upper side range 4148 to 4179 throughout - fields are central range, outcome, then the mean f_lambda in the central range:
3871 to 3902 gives 0.66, 8.4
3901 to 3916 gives -2.74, 10.3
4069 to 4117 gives 1.36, 9.34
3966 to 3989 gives 2.04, 8.25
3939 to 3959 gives -1.53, 9.57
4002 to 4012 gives -1.54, 10.6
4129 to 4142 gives -1.00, 10.6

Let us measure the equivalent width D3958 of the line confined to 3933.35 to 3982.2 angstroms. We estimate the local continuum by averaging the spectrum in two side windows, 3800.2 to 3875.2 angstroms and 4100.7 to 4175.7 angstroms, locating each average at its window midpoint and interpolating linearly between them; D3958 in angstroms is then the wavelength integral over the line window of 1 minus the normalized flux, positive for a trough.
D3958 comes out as 4.71 angstroms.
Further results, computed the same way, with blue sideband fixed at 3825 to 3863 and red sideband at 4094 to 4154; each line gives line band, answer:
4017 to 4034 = -2.3 angstroms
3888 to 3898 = 0.7 angstroms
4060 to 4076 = -1.9 angstroms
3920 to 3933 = -0.8 angstroms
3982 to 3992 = -0.6 angstroms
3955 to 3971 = 2.1 angstroms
